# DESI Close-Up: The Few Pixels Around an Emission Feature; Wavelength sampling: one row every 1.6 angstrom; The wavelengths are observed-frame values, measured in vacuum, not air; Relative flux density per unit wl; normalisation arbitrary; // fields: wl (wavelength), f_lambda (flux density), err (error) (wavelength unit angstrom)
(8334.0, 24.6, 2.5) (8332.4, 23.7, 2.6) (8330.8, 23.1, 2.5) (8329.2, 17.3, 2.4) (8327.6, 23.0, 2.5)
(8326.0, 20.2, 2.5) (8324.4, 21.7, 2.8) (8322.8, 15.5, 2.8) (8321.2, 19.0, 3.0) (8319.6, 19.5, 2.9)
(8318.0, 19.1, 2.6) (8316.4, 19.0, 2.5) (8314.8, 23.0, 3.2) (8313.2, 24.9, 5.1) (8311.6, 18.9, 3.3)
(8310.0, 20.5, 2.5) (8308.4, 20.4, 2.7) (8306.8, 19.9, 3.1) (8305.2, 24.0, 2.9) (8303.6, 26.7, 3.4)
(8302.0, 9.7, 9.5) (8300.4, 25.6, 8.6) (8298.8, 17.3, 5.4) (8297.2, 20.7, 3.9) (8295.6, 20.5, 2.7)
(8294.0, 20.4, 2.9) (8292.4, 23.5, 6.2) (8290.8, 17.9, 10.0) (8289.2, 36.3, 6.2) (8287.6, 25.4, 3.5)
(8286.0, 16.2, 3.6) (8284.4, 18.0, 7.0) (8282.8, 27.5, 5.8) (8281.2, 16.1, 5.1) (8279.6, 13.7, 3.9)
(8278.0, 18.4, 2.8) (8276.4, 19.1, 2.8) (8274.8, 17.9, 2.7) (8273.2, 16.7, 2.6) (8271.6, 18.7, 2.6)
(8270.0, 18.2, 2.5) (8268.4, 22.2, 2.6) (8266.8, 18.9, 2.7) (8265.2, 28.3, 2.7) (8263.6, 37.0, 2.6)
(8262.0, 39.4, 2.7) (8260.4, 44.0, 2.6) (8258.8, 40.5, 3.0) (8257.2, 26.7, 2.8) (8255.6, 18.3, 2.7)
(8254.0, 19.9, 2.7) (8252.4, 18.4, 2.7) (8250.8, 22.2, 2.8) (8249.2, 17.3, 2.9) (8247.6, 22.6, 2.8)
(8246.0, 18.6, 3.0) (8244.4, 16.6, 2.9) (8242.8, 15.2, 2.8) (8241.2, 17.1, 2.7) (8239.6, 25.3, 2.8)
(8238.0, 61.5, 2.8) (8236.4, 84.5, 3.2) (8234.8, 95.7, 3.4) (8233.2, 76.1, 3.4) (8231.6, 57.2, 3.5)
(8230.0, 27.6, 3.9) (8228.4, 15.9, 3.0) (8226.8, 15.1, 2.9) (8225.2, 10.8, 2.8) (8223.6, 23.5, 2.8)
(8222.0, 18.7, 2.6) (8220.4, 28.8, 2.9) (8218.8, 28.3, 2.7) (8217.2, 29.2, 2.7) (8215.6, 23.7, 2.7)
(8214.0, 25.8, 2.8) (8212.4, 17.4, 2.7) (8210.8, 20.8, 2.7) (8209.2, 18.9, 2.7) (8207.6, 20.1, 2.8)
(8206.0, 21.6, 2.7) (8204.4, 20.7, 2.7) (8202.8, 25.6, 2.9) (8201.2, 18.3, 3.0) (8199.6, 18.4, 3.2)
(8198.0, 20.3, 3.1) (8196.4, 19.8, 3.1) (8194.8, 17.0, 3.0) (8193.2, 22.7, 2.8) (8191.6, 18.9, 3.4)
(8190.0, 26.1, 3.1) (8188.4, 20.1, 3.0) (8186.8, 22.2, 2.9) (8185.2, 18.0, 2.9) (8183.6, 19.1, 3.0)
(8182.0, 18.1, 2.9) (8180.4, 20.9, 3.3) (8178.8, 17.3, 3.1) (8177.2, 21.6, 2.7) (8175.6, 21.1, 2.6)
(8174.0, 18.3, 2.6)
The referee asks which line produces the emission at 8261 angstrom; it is [N II] 6583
